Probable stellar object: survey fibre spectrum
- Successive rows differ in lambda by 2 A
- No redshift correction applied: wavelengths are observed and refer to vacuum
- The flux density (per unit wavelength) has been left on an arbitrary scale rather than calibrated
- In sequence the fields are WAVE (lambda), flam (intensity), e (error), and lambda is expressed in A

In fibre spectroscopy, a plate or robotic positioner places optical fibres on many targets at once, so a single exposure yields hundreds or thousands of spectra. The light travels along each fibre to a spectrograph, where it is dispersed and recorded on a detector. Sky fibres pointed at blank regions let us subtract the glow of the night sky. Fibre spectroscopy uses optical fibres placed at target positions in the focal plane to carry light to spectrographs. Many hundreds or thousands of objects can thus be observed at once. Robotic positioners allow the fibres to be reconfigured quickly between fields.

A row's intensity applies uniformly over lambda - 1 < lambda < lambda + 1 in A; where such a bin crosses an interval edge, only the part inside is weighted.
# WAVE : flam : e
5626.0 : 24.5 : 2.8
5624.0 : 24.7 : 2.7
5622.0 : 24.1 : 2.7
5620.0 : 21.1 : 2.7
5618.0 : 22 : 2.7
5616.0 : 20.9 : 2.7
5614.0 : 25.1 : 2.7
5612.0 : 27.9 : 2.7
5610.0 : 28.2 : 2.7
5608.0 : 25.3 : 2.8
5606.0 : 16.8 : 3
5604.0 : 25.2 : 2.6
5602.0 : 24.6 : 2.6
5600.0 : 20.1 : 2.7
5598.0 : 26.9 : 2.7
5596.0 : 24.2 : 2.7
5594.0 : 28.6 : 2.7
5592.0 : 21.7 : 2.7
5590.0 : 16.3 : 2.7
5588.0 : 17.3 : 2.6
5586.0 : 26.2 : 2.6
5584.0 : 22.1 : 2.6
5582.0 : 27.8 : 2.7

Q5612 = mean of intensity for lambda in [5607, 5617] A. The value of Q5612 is 25.5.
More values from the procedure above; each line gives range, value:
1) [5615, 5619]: 21.4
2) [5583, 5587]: 24.1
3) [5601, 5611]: 24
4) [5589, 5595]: 22.2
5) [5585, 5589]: 21.8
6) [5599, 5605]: 23.3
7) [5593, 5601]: 24.9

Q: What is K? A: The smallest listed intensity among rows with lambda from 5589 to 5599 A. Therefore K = 16.3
